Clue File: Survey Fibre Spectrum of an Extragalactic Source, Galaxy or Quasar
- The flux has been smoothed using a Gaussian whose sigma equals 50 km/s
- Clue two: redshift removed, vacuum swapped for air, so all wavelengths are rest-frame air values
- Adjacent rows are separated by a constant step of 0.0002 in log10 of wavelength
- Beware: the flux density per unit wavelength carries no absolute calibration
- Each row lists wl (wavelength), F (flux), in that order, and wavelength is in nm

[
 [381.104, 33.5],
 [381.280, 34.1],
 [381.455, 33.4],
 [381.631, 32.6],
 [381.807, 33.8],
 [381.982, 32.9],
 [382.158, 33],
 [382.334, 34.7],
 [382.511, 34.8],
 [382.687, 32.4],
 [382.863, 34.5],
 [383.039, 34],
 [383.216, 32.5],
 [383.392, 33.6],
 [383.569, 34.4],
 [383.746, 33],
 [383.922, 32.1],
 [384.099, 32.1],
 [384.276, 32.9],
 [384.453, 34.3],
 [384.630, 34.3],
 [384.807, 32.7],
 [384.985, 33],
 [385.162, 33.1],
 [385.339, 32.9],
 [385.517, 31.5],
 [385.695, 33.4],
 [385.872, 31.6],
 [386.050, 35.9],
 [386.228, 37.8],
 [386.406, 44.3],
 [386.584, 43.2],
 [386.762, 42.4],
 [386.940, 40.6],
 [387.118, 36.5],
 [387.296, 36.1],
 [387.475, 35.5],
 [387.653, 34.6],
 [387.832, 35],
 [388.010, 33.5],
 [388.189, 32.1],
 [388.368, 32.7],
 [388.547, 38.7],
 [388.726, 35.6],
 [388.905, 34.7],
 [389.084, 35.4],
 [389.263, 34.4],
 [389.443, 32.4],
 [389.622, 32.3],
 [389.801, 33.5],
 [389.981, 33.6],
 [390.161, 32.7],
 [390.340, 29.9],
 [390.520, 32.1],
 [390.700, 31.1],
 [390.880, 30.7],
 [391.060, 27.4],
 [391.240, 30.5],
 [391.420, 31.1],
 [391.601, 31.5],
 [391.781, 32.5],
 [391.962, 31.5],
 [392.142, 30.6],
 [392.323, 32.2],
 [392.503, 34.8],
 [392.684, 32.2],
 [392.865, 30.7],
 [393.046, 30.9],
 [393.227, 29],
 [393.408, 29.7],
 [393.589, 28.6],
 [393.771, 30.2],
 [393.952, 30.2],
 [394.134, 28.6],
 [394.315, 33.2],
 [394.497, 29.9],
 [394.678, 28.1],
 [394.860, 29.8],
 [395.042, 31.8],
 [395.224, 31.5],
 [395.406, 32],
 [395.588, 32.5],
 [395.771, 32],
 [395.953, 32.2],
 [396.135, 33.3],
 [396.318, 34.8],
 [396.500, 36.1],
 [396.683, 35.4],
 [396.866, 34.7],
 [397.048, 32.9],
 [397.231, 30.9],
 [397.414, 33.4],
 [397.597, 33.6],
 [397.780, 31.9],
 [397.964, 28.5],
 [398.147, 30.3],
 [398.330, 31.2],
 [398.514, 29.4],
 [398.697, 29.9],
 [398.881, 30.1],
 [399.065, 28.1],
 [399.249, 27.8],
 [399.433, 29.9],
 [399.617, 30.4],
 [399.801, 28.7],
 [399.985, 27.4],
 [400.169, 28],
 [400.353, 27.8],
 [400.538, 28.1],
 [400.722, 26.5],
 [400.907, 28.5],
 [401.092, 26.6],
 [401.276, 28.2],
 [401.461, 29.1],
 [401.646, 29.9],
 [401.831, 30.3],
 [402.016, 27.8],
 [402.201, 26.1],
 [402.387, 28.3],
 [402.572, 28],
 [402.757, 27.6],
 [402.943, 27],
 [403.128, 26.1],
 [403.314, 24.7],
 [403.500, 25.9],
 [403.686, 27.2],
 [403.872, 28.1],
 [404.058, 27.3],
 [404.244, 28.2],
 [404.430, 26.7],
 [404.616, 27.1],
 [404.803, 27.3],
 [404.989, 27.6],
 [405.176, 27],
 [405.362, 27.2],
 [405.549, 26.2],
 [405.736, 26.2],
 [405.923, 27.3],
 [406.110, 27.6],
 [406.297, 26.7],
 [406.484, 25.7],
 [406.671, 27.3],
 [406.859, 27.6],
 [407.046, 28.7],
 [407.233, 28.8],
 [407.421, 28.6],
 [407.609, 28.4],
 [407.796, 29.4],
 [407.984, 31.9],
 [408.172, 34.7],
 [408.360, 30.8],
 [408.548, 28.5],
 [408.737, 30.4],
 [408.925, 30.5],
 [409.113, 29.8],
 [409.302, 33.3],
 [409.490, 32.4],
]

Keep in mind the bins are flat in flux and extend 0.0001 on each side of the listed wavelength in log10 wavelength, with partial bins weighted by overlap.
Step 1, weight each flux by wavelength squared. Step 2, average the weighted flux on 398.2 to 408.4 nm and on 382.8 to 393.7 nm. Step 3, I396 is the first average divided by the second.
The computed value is 0.91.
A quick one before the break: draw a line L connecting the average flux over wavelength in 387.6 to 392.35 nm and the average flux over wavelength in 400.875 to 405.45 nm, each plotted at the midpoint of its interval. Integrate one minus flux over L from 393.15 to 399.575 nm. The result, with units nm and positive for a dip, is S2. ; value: -0.22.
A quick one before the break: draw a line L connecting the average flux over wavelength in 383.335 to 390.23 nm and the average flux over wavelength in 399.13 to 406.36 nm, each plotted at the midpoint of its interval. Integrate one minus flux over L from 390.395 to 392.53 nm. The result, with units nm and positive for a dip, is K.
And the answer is 0.10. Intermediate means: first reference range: 34.8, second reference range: 27.6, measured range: 31.2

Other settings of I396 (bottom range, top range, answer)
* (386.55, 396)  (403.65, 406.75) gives 0.89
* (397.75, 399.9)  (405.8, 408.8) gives 1.02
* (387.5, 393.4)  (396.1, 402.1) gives 0.97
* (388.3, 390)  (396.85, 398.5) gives 0.96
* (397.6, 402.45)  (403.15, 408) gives 0.98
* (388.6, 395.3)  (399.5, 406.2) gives 0.92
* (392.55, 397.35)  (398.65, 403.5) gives 0.91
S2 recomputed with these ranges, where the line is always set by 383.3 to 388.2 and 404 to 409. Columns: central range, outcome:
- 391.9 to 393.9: 0.114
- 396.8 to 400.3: 0.070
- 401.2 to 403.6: 0.165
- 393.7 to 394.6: 0.055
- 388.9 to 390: 0.007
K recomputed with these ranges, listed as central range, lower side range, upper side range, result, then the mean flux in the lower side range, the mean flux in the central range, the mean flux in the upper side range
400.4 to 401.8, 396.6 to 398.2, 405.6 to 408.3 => 0.12 nm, 32.4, 28.2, 28.5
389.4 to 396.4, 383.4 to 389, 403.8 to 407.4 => 0.24 nm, 35.2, 31.3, 27.3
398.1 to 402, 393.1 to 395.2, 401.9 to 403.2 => -0.10 nm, 30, 28.8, 27.4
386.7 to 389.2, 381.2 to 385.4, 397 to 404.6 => -0.29 nm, 33.4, 35.9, 28.6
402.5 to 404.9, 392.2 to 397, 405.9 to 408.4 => 0.21 nm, 31.7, 27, 28.8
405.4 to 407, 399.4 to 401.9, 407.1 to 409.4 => 0.16 nm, 28.5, 26.9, 30.4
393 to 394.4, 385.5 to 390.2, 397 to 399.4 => 0.12 nm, 35.6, 30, 30.5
